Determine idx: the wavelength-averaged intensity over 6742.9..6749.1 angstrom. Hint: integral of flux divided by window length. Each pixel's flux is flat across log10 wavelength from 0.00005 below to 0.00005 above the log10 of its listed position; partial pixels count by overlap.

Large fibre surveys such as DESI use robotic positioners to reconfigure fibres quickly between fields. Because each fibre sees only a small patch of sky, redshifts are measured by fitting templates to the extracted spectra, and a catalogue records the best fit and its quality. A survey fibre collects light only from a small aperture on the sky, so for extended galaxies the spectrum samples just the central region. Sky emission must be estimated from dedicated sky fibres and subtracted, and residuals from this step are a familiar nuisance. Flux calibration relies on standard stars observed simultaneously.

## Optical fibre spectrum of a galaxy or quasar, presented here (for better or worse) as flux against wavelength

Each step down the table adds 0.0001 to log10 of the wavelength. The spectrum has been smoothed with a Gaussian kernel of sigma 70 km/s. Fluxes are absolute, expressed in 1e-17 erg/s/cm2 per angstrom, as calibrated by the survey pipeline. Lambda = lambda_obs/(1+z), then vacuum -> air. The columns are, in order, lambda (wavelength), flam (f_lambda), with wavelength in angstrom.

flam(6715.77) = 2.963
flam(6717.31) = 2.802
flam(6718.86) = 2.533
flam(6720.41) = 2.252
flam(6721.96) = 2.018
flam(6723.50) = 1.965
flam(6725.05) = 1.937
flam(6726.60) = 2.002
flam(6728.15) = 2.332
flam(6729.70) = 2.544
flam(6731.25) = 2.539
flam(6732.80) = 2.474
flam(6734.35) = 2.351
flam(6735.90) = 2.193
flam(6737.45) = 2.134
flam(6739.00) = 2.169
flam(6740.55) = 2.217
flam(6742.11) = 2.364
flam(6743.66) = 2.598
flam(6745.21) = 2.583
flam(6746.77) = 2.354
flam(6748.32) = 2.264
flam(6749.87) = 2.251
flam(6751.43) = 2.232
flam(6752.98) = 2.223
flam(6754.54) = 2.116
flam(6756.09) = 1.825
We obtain 2.45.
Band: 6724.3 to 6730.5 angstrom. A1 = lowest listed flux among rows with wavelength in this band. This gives 1.937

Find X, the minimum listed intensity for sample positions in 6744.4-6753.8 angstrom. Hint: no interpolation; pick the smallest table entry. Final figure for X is 2.223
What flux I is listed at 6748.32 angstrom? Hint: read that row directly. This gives 2.264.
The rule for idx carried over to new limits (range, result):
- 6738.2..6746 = 2.38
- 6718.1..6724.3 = 2.19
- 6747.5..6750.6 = 2.26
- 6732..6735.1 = 2.41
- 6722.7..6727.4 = 1.97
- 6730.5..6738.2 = 2.34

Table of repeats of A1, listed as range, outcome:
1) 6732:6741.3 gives 2.134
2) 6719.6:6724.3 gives 1.965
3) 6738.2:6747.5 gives 2.169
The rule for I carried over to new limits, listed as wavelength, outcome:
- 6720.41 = 2.252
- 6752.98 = 2.223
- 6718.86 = 2.533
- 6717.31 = 2.802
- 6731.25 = 2.539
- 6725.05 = 1.937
